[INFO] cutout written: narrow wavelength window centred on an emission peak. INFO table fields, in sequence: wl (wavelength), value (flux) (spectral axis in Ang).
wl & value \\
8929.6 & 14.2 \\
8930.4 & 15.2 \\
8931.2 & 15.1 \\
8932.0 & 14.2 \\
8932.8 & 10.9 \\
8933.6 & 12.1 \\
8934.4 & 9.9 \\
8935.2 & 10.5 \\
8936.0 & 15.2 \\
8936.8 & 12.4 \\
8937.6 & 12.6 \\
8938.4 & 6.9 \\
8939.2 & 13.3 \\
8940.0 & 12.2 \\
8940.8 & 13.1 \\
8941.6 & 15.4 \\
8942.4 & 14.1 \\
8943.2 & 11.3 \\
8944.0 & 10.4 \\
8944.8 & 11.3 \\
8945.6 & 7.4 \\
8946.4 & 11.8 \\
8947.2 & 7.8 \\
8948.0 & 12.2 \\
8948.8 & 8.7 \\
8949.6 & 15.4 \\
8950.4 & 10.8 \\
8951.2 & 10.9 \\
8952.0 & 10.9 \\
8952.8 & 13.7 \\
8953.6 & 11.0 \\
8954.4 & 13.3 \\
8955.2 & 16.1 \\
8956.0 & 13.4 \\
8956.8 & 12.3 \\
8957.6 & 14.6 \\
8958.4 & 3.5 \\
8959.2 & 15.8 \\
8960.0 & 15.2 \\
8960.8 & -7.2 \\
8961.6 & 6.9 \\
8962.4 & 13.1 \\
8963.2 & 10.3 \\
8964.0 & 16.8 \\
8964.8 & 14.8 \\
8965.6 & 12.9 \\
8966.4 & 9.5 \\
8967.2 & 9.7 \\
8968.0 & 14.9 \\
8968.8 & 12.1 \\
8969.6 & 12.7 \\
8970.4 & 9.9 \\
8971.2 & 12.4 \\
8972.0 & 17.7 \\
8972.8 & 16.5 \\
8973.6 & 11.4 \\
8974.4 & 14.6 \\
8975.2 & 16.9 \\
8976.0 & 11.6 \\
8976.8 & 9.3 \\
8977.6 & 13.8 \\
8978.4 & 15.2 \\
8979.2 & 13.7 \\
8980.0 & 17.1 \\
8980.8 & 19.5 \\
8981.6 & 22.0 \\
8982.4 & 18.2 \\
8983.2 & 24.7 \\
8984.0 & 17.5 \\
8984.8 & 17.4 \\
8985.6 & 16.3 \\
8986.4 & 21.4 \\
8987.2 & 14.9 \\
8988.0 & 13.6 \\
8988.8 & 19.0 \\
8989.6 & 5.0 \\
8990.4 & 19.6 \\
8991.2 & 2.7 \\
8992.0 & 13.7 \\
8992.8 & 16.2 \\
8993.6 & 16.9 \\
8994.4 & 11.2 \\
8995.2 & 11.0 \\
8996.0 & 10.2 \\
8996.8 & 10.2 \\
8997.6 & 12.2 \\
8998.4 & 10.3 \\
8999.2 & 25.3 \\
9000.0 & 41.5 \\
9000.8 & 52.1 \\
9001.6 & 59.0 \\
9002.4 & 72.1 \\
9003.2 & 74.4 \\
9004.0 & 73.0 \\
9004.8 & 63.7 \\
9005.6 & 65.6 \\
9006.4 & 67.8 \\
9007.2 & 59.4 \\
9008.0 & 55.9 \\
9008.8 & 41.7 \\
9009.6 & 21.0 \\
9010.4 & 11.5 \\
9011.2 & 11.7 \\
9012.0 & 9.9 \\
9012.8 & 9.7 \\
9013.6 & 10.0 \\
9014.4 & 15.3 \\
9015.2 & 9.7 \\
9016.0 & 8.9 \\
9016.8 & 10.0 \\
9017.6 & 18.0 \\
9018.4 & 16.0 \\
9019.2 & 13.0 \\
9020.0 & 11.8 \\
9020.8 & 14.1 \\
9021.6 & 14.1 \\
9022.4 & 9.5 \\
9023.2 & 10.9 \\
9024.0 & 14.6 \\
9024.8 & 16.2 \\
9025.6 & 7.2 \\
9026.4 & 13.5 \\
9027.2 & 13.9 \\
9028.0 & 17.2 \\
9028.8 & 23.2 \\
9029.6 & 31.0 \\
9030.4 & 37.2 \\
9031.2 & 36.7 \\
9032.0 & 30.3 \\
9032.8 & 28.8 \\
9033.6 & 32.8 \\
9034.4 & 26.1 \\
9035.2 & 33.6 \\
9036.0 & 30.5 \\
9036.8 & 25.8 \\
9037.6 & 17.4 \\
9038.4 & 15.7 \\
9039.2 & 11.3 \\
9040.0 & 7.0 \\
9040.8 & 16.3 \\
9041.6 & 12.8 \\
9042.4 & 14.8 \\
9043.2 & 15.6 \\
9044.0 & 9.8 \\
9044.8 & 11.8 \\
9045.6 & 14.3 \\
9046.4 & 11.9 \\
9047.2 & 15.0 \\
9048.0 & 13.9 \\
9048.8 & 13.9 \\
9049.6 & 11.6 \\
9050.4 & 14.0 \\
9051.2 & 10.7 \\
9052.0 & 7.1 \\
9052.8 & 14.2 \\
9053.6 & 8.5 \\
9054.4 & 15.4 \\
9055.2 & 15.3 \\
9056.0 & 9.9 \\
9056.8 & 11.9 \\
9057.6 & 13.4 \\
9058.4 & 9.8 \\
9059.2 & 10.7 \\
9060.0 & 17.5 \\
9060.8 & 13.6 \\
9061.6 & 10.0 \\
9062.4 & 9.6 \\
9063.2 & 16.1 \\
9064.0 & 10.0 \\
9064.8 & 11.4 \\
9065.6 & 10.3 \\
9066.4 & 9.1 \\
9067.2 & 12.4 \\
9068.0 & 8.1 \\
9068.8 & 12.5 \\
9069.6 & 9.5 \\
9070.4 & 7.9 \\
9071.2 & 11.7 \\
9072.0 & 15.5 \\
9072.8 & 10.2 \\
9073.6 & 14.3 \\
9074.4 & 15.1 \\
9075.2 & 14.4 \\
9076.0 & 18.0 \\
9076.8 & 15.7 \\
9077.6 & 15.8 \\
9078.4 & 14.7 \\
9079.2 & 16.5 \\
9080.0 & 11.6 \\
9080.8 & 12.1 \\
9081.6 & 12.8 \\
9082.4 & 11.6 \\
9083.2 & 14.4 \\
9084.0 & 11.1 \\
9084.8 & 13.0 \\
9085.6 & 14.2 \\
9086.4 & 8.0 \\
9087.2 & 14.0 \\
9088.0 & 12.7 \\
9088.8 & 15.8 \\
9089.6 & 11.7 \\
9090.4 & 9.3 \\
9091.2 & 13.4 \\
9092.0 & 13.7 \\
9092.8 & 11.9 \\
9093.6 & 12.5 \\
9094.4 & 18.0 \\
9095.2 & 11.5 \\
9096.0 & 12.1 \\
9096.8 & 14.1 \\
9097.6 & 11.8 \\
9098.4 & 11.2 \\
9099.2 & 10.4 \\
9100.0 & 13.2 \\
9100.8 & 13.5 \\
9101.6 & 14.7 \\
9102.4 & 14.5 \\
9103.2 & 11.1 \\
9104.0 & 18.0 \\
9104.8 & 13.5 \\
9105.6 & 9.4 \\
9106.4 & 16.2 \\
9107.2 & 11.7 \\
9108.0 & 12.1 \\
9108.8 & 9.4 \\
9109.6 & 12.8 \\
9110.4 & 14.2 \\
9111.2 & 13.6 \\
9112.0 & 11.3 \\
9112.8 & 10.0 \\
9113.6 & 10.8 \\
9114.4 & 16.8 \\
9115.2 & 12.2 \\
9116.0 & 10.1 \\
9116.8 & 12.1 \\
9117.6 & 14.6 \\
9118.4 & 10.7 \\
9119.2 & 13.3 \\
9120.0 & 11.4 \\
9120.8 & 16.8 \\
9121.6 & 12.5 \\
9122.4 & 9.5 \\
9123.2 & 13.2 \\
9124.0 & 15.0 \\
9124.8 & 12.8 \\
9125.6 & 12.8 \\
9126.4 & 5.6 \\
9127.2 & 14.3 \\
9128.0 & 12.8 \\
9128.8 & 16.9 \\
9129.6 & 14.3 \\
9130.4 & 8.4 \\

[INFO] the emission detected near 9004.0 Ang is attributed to Halpha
